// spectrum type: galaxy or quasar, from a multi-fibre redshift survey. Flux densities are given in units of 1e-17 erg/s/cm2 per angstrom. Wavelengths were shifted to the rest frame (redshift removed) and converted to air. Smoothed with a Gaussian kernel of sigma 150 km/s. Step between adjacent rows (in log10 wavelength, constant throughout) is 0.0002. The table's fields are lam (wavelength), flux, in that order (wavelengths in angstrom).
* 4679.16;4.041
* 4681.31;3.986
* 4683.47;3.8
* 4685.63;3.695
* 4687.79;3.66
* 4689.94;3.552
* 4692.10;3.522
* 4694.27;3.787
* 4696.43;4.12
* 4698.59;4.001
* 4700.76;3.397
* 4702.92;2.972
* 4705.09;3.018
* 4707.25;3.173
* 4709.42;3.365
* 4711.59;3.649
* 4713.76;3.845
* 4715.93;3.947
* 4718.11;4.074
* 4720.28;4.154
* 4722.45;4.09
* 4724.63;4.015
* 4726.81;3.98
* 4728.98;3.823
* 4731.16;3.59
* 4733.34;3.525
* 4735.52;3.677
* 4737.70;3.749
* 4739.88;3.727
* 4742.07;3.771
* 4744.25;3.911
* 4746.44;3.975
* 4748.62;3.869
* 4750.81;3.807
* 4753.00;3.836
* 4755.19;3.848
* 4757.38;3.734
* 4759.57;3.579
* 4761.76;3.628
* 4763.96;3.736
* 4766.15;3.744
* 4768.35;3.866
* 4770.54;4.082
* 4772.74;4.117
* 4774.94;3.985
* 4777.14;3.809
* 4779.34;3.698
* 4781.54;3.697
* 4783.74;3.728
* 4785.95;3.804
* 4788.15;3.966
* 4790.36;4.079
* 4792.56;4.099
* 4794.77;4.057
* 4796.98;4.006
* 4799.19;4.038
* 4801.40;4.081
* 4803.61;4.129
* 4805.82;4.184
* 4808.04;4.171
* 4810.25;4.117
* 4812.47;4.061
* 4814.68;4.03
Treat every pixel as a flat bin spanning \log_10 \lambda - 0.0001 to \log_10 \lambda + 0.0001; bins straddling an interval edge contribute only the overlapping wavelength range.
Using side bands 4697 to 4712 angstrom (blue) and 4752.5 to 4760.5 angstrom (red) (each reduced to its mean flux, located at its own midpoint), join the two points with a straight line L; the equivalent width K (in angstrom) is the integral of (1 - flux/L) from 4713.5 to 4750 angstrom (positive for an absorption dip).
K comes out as -3.02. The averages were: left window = 3.38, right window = 3.75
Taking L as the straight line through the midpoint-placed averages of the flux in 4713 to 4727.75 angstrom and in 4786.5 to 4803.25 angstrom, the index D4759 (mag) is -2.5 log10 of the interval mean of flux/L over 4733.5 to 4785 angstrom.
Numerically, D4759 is 0.06 mag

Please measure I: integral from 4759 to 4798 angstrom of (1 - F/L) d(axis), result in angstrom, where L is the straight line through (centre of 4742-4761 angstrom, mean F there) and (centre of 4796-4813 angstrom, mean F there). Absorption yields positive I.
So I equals 0.8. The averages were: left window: 3.81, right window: 4.1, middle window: 3.87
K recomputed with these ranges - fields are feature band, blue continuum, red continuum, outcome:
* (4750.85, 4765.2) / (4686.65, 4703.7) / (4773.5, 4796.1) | 0.3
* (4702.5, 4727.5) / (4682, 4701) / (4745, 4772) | 0.4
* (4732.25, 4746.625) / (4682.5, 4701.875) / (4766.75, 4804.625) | 0.3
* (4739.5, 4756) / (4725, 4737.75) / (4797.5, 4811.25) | -0.1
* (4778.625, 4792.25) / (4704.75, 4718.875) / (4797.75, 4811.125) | 0.6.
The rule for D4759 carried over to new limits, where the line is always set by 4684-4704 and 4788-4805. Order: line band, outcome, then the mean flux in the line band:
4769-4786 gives 0.03 mag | 3.87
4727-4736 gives 0.03 mag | 3.69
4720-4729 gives -0.07 mag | 4.02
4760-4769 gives 0.06 mag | 3.72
